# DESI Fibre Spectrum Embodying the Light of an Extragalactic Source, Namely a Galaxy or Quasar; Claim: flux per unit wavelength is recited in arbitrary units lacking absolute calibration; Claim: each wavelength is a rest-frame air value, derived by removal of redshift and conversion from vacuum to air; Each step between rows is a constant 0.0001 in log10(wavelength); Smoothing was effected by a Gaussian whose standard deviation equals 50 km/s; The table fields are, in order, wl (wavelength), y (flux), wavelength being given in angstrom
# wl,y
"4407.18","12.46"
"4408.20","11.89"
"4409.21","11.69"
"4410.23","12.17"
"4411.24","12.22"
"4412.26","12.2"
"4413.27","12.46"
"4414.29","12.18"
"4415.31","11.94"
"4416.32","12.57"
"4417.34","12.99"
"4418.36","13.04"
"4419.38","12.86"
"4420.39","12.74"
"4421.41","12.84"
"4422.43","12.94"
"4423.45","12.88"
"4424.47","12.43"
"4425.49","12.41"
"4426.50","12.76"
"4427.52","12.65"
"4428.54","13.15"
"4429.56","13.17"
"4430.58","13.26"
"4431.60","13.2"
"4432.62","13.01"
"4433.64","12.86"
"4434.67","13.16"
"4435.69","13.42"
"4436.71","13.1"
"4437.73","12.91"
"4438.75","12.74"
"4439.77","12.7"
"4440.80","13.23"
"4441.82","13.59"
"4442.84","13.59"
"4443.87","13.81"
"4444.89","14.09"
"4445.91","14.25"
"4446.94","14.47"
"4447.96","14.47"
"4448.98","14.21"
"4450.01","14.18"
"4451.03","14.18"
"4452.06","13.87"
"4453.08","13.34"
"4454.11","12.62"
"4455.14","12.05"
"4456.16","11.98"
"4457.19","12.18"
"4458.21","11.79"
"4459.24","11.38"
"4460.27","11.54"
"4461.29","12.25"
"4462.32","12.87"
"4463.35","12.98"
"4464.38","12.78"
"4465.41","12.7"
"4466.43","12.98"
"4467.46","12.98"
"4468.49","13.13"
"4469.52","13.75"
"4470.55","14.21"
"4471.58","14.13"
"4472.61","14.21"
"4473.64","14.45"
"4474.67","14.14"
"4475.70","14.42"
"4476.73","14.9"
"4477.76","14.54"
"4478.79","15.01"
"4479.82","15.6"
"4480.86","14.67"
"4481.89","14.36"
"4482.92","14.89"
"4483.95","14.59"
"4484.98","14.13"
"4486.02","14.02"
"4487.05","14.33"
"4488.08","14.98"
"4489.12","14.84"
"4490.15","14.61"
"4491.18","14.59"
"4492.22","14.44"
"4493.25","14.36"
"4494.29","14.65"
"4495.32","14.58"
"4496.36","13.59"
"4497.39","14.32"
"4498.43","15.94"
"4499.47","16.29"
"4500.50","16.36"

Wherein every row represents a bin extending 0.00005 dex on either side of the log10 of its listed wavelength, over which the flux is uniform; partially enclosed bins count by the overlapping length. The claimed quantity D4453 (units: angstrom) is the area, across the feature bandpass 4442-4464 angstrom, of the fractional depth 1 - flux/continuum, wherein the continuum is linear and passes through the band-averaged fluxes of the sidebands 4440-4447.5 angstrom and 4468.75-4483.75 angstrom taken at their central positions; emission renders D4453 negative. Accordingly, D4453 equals 1.3 angstrom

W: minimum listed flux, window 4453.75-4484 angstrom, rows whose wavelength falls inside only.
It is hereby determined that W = 11.38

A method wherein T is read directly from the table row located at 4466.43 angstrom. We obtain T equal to 12.98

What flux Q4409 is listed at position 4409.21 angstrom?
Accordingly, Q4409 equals 11.69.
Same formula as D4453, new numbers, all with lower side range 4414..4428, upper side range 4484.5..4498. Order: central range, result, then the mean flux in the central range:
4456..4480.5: 0.8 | 13.4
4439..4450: -0.5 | 13.8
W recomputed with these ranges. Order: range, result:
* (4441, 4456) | 12.05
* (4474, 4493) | 14.02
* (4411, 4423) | 11.94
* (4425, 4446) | 12.41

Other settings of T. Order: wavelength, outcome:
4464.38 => 12.78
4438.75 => 12.74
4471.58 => 14.13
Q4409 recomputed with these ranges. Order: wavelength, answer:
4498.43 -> 15.94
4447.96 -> 14.47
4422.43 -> 12.94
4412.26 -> 12.2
